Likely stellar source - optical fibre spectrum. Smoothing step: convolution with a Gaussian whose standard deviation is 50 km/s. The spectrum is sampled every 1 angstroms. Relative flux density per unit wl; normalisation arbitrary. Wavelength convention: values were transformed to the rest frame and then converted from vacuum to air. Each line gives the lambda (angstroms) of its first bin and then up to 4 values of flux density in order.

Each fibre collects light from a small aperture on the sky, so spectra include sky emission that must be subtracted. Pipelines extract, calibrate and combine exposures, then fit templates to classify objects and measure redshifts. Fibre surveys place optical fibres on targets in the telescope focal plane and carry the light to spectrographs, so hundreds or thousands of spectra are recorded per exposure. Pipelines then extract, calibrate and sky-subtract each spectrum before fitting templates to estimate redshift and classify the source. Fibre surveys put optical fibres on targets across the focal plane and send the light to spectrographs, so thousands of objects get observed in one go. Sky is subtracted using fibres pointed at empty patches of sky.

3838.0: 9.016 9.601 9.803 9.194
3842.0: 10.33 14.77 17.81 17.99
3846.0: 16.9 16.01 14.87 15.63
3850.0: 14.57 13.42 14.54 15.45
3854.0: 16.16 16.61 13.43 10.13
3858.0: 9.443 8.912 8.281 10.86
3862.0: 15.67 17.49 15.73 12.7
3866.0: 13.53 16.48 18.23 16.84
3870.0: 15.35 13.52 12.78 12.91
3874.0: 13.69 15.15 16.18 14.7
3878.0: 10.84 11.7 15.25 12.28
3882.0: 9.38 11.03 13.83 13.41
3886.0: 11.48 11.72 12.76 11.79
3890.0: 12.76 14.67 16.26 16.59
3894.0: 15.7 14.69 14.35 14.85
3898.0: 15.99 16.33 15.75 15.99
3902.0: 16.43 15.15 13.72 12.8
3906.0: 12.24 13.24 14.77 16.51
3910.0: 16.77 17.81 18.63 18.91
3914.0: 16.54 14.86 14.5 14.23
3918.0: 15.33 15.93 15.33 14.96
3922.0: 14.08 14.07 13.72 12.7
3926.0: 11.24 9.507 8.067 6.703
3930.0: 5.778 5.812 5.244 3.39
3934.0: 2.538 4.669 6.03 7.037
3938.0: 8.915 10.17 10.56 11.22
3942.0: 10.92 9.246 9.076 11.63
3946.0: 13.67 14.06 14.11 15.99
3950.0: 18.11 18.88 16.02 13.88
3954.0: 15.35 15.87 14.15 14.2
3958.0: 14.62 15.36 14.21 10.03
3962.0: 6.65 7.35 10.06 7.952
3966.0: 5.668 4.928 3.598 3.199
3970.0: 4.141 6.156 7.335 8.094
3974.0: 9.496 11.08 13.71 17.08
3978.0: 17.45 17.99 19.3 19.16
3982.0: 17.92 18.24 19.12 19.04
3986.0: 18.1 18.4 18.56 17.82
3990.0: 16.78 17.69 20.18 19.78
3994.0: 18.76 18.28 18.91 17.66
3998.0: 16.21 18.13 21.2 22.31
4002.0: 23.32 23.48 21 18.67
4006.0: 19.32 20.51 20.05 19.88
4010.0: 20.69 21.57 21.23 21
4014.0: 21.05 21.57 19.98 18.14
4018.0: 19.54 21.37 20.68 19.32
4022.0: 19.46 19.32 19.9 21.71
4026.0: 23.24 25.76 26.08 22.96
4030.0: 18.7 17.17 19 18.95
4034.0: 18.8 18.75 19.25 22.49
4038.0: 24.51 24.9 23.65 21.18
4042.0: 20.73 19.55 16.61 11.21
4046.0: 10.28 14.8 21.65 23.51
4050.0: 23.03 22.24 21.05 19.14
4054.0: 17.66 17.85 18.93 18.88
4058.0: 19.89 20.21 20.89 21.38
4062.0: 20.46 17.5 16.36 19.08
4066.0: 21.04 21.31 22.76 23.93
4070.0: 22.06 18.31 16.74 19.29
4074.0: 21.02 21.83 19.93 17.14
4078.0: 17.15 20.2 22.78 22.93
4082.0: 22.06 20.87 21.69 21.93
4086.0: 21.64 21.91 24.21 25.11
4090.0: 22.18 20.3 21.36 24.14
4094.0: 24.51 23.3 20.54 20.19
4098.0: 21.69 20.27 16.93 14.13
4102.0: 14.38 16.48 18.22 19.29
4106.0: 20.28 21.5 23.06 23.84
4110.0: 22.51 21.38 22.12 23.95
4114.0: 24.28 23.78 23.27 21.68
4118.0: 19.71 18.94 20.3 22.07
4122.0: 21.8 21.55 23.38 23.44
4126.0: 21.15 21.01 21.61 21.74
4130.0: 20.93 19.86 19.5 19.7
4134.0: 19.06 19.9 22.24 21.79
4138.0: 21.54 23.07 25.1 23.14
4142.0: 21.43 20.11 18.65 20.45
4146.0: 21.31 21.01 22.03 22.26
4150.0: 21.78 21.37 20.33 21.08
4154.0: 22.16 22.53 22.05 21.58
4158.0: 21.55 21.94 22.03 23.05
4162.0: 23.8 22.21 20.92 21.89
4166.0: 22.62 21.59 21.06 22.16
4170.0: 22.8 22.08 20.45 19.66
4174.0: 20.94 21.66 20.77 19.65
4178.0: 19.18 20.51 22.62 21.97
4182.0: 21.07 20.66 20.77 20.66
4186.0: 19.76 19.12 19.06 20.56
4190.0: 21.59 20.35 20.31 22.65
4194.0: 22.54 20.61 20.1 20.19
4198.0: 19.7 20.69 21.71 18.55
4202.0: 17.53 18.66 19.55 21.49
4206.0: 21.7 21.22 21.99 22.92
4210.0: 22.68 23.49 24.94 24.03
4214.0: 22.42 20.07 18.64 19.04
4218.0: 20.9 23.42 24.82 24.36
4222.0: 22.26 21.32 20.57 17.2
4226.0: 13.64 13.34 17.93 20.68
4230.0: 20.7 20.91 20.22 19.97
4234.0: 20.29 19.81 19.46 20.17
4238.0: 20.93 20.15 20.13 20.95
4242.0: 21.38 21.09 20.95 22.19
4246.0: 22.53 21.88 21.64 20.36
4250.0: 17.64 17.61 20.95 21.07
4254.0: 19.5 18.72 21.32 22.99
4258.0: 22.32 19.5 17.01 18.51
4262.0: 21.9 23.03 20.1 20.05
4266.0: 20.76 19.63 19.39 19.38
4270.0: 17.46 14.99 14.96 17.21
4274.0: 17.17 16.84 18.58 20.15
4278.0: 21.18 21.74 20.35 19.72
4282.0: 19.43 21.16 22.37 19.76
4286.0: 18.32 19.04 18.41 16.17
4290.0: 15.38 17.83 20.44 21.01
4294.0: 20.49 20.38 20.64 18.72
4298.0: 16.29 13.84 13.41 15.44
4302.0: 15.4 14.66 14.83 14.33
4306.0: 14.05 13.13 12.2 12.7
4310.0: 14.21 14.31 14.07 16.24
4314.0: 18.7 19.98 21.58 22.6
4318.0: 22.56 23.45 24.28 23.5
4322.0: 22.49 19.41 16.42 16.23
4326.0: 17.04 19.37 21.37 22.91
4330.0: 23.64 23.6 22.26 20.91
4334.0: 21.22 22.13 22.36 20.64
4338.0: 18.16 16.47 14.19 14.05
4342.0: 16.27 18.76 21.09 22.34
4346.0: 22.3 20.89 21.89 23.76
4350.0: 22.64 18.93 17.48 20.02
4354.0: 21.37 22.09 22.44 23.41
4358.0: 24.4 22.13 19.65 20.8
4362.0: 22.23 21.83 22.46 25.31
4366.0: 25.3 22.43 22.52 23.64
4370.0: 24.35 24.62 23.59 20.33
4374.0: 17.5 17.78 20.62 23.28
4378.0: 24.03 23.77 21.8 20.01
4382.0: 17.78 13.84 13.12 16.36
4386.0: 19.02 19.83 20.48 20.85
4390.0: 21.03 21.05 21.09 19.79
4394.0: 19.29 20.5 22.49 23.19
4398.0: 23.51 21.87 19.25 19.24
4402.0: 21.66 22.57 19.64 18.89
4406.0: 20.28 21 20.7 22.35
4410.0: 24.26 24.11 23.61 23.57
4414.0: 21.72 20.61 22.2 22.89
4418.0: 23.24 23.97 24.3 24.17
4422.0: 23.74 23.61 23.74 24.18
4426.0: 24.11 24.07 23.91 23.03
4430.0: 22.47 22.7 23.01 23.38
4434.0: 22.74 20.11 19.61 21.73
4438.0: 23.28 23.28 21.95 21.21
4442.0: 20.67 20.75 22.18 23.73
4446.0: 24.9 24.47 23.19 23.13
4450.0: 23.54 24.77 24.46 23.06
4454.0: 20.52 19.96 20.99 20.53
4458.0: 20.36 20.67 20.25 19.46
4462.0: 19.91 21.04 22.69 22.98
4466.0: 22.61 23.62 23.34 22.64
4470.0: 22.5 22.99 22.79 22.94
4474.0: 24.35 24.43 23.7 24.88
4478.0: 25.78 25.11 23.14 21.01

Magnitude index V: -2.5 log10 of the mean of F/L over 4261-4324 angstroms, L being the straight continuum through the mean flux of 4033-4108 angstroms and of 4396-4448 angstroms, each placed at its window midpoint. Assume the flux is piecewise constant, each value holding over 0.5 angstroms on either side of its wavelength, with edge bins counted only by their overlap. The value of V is 0.175 mag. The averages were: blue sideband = 20.2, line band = 18.4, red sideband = 22.5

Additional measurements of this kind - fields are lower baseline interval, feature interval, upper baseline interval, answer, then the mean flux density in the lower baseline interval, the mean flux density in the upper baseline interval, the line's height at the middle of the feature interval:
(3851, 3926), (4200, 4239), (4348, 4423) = -0.08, 14.3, 21.5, 19.1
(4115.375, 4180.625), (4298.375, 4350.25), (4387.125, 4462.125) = 0.17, 21.4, 22.1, 21.9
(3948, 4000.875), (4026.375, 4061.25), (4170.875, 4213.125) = -0.21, 14.4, 20.9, 16.5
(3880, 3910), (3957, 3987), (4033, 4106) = 0.36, 14.1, 20.2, 16.8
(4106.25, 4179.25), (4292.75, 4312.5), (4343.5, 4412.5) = 0.34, 21.6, 21.3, 21.4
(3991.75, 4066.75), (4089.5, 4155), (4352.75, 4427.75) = -0.04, 20.1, 21.7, 20.5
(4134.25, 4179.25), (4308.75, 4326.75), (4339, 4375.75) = 0.12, 21.5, 21.2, 21.2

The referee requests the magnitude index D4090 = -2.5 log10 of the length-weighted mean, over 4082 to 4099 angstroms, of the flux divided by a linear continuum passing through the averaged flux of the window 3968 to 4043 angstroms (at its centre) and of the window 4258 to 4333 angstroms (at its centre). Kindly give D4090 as -0.19 mag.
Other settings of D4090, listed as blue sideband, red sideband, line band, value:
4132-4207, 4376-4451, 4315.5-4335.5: 0.01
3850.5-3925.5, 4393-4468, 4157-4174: -0.19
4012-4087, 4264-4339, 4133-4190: -0.09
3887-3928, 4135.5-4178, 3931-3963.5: 0.37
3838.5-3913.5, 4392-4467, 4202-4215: -0.15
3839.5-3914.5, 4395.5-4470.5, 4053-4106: -0.18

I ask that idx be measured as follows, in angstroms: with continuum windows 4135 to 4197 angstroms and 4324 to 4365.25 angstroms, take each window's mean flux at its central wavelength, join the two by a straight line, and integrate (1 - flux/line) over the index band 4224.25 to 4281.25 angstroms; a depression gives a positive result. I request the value 3.7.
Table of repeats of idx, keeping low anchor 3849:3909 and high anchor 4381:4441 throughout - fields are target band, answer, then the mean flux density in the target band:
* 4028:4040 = -3.48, 20.9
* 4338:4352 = 0.85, 19.4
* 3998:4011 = -3.99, 20.6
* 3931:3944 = 6.42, 7.49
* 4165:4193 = -4.11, 20.9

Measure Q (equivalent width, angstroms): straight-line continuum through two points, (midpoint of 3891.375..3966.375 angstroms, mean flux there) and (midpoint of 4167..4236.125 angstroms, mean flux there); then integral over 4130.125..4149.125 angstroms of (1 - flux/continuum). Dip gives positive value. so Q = -2.2 angstroms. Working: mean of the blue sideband 12.7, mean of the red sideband 20.7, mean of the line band 21.1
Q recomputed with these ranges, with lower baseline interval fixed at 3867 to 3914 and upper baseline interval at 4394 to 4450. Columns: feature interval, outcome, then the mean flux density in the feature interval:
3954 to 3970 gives 5.87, 9.85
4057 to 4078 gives -3.44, 20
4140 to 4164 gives -4.29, 21.7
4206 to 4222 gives -2.46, 22.3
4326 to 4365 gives 0.79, 20.9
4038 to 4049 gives -1.42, 19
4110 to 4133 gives -4.77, 21.7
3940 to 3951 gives 1.70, 13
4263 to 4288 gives 1.27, 19.2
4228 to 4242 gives -0.46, 20.3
